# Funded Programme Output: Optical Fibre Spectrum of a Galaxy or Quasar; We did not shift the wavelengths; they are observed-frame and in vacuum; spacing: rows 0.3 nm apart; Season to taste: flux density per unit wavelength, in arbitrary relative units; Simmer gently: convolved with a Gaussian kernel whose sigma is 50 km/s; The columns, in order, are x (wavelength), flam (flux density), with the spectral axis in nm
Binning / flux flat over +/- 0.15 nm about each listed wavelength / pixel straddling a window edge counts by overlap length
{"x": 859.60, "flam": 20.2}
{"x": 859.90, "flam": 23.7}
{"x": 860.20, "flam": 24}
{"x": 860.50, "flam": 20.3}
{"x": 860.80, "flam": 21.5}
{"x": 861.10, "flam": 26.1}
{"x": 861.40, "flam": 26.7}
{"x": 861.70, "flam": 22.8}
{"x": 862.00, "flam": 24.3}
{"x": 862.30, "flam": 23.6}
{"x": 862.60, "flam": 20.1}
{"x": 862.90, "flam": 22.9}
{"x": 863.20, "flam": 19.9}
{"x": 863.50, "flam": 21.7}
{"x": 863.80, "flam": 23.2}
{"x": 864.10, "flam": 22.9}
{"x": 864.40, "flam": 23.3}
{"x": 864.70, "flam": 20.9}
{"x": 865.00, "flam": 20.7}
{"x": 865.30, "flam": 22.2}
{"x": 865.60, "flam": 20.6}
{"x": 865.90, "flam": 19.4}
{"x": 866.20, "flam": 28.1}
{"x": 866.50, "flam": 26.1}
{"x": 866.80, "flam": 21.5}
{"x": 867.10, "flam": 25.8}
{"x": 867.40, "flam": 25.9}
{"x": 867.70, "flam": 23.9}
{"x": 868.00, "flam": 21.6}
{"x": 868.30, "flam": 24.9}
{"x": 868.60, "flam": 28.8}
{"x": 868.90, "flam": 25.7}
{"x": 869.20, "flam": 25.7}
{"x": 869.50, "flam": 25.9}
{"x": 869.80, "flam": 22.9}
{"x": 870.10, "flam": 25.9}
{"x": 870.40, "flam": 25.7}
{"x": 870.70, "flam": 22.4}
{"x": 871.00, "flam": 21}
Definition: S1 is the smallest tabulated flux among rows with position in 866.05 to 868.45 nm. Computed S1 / 21.5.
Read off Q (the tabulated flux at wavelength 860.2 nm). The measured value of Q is 24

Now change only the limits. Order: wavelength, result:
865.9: 19.4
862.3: 23.6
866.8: 21.5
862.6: 20.1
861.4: 26.7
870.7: 22.4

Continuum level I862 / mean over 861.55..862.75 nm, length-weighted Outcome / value 22.7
